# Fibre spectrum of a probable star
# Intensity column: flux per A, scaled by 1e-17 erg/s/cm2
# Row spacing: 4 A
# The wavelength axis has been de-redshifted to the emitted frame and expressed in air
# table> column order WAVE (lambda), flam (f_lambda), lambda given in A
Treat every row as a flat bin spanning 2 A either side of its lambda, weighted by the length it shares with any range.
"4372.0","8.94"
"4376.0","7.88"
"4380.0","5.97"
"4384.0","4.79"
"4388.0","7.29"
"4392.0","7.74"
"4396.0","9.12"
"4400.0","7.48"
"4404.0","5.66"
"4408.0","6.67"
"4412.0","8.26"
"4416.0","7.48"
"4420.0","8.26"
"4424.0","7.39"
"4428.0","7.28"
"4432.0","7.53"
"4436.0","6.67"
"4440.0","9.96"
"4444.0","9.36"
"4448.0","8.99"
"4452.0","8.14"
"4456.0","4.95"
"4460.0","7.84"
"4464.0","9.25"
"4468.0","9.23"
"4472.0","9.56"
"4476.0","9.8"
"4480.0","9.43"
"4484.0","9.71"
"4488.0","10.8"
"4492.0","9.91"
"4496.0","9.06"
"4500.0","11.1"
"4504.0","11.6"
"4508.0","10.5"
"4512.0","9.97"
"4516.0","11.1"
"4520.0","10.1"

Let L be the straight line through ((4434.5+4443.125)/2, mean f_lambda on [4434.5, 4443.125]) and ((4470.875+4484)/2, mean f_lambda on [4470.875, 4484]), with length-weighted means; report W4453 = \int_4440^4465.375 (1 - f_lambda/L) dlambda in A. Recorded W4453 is 2.0 A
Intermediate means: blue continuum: 8.55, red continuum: 9.62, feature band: 8.21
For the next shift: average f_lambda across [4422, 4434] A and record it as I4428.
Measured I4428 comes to 7.4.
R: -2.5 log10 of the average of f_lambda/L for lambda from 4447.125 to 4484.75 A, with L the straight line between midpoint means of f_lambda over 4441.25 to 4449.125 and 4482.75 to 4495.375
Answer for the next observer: 0.12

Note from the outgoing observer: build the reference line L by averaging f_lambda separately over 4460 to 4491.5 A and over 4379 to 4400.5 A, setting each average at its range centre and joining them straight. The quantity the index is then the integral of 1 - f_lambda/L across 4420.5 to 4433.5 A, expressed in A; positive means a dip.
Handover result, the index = 1.1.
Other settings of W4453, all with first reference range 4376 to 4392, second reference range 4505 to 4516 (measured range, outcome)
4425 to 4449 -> -0.15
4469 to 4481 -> -0.26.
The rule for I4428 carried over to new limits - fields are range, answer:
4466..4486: 9.55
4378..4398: 6.98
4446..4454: 8.57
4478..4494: 9.96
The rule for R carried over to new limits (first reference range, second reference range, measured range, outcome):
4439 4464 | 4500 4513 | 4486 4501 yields 0.00 mag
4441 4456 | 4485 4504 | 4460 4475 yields 0.00 mag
